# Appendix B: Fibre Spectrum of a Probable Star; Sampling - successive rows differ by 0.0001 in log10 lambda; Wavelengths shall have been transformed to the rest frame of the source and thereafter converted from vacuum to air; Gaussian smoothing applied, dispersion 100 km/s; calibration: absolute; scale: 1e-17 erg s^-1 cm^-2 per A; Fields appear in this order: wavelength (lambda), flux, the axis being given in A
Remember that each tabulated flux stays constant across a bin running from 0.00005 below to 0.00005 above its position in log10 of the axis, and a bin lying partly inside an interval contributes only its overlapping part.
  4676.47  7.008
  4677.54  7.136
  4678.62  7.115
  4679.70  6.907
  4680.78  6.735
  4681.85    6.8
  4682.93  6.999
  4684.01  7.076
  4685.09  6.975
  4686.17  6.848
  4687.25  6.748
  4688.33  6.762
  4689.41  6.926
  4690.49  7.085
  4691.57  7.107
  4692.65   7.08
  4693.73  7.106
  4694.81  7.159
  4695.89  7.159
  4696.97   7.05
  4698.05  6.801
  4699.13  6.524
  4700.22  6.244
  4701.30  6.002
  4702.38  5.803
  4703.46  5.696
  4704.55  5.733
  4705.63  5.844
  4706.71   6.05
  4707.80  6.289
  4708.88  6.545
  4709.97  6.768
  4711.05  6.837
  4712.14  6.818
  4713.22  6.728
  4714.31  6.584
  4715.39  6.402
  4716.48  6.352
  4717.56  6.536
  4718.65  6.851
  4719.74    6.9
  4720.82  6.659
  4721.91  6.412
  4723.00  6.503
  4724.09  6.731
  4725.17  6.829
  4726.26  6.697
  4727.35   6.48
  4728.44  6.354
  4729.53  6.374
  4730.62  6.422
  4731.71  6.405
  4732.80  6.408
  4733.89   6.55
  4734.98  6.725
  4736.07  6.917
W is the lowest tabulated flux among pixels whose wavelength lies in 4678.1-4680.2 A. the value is 6.907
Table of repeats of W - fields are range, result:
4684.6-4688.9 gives 6.748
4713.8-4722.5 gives 6.352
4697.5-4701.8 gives 6.002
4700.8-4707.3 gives 5.696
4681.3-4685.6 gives 6.8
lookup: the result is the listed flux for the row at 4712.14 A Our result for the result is 6.818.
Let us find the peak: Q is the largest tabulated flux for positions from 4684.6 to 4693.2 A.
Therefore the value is 7.107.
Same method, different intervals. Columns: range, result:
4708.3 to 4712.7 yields 6.837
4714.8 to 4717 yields 6.402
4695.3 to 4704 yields 7.159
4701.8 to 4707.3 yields 6.05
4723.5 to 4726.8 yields 6.829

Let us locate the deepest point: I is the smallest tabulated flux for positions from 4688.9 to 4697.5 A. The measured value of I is 6.926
